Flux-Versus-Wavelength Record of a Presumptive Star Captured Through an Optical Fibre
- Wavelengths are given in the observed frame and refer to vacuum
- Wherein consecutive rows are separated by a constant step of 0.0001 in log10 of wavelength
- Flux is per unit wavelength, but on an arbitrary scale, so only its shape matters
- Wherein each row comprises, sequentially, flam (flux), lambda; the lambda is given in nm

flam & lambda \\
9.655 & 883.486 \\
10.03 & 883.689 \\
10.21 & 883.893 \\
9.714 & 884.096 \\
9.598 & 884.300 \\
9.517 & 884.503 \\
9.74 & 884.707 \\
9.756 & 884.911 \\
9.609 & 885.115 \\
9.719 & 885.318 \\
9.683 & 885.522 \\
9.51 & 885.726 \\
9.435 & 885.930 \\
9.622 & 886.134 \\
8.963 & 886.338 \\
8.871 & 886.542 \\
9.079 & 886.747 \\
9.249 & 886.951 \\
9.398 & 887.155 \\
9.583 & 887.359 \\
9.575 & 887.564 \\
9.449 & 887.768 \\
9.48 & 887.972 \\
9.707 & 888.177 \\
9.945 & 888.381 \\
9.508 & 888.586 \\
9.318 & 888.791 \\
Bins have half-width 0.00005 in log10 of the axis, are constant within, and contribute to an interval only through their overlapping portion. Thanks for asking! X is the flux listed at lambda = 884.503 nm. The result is 9.517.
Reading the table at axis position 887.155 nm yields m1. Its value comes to 9.398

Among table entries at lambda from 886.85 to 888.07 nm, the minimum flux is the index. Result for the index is 9.249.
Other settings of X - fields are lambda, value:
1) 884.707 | 9.74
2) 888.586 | 9.508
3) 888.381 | 9.945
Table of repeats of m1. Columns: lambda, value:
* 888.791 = 9.318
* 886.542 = 8.871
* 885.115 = 9.609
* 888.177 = 9.707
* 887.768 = 9.449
